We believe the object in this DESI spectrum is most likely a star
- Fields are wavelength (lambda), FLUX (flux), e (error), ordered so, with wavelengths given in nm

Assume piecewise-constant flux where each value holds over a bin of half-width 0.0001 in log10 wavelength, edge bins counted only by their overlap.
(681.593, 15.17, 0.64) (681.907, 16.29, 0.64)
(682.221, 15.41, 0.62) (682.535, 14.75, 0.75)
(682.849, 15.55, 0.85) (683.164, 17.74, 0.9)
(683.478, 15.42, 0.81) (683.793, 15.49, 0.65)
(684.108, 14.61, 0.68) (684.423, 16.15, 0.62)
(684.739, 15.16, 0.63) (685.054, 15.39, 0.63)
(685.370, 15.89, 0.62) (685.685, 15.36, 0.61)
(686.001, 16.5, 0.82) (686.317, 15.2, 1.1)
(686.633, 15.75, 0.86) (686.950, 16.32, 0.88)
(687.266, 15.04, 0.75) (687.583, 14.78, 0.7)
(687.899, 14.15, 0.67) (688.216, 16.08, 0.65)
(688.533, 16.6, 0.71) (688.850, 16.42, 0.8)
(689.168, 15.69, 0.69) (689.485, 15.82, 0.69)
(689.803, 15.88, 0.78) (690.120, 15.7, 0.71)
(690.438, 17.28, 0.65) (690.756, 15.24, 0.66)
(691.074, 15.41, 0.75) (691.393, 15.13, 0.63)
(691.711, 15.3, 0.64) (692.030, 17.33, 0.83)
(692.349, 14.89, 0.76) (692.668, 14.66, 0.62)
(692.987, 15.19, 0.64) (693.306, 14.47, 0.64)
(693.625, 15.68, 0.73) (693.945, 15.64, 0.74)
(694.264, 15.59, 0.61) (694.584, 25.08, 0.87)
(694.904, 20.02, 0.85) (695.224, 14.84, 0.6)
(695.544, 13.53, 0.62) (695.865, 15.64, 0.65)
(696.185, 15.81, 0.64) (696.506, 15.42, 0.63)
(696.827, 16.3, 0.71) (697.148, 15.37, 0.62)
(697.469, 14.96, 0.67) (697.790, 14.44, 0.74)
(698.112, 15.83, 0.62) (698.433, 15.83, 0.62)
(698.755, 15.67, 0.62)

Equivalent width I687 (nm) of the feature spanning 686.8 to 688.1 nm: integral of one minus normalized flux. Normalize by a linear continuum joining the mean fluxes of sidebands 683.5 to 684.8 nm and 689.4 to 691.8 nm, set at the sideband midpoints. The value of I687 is 0.038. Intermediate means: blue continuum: 15.4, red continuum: 15.7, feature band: 15.1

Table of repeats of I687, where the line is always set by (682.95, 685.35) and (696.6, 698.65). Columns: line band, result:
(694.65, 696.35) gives -0.11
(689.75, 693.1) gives -0.01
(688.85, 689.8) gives -0.02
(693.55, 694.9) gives -0.25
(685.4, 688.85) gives 0.01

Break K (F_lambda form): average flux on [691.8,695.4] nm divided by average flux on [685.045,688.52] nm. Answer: 1.07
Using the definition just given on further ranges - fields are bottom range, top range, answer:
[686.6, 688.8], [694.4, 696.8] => 1.10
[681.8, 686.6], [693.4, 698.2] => 1.04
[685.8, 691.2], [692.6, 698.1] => 1.02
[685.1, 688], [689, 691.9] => 1.02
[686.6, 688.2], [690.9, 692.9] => 1.01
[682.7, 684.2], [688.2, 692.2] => 1.01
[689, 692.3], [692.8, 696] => 1.05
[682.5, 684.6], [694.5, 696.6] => 1.08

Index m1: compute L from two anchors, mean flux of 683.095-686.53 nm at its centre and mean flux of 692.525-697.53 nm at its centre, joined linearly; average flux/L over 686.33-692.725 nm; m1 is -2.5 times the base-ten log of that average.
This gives 0.02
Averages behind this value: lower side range 15.7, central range 15.7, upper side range 16.2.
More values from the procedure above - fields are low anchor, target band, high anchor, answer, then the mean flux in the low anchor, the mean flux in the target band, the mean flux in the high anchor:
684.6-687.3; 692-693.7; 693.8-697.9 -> 0.07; 15.7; 15.2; 16.4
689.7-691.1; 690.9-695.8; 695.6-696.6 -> -0.03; 16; 16.2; 15.4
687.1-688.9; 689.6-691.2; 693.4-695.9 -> 0.01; 15.5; 15.9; 17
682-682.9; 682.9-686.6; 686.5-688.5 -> -0.03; 15.3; 15.7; 15.4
